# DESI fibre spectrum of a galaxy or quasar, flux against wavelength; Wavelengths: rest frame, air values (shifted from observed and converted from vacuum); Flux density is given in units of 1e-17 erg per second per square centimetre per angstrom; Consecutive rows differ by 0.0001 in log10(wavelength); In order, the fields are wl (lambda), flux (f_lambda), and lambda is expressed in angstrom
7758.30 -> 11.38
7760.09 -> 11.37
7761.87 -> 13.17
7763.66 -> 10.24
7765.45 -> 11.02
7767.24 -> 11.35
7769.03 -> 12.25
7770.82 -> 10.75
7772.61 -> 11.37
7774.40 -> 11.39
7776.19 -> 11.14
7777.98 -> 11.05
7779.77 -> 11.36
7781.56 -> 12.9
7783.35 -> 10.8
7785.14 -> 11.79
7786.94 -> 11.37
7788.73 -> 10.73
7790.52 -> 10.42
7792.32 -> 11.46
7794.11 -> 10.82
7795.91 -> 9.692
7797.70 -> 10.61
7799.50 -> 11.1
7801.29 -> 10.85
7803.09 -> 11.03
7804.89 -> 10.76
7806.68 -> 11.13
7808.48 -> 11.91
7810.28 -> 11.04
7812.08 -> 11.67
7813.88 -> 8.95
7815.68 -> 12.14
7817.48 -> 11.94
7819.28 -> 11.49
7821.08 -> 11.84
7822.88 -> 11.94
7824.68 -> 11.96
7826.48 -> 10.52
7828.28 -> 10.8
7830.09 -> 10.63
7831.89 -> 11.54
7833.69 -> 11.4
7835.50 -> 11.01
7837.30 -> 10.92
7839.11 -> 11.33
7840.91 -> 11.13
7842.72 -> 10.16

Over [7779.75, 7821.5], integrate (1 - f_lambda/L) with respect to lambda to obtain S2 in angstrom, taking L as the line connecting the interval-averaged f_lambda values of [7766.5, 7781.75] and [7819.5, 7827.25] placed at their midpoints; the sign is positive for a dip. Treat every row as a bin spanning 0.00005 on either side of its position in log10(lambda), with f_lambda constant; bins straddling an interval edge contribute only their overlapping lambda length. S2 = 1.4 angstrom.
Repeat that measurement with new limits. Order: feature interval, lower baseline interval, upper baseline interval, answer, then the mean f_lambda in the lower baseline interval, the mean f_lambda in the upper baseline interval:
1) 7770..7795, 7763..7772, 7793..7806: -0.7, 11.1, 10.7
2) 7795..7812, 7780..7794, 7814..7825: 0.8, 11.3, 11.7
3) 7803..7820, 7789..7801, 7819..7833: -0.3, 10.7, 11.3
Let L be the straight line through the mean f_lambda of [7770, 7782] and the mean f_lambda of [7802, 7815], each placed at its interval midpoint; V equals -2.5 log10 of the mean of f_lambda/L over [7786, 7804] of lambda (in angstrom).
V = 0.03 mag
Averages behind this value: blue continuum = 11.4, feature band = 10.8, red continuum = 10.9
